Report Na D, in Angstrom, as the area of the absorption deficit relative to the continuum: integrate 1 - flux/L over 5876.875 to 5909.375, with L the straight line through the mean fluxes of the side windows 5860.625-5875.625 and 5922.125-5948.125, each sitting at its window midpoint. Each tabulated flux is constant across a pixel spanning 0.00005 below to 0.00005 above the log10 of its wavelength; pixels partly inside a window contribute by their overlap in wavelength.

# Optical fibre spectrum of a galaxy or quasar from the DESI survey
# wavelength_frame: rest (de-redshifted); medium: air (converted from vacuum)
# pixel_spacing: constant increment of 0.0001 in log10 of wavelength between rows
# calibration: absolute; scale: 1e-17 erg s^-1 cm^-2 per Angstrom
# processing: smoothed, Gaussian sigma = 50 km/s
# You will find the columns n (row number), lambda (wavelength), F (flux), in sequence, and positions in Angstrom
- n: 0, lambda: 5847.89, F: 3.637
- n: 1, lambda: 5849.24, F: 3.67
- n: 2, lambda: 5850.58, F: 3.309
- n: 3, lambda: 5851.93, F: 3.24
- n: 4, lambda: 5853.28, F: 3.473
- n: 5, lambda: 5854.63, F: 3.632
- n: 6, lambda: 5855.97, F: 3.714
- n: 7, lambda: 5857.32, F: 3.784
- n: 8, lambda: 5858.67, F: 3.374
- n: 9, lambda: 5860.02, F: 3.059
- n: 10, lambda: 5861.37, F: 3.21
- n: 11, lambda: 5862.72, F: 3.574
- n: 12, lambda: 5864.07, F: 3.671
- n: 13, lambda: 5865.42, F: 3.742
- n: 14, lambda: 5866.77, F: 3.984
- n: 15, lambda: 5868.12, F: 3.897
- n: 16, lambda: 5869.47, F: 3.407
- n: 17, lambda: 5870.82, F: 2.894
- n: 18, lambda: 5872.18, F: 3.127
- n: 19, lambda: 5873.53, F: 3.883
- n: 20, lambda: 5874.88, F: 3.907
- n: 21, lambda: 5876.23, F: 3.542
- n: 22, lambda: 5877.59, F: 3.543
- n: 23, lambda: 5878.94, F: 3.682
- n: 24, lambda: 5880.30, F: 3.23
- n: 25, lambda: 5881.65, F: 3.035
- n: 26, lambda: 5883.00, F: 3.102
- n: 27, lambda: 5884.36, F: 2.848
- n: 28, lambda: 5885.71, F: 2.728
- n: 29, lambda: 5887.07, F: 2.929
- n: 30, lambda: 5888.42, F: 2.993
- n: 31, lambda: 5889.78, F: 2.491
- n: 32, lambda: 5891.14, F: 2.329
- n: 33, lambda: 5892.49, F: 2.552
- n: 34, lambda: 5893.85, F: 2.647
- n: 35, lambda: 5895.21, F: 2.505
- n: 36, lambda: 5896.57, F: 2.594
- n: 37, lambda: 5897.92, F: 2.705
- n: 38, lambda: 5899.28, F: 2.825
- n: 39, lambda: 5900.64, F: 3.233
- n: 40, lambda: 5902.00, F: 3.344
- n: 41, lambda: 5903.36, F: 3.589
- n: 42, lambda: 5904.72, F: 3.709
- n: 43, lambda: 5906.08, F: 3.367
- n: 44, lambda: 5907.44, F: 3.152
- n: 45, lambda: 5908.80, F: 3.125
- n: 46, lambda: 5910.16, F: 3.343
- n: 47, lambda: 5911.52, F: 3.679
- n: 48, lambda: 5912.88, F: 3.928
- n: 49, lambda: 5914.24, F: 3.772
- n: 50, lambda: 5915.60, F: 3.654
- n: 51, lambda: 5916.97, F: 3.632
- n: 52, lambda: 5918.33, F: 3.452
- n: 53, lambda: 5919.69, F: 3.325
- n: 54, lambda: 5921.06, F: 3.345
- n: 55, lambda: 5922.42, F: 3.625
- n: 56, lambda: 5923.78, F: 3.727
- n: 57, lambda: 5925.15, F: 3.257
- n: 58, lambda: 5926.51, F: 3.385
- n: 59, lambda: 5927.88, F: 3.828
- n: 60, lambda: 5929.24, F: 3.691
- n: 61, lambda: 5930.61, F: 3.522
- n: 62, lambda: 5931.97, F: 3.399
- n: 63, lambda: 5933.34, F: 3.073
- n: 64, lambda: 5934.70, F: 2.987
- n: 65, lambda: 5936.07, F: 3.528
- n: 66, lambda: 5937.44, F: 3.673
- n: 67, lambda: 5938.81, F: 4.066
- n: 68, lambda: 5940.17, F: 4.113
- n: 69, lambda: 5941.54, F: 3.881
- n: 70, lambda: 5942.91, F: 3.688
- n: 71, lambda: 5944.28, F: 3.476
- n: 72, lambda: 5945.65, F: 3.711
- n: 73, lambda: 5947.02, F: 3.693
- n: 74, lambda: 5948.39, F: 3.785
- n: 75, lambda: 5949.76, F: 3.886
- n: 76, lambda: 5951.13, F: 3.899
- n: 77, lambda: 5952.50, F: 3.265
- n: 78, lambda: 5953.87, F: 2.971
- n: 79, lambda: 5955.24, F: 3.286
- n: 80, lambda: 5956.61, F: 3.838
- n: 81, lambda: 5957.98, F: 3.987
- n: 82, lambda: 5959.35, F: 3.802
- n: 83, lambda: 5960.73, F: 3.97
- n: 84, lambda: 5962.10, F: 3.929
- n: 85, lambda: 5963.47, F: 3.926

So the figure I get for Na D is 5.2 Angstrom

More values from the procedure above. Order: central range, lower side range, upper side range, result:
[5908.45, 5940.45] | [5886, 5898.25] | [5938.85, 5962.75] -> -3.1 Angstrom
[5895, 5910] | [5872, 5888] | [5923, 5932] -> 1.3 Angstrom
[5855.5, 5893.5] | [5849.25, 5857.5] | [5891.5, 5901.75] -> -1.7 Angstrom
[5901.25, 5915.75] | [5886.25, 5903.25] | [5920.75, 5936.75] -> -2.1 Angstrom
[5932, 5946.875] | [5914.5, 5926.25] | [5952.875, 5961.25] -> -0.2 Angstrom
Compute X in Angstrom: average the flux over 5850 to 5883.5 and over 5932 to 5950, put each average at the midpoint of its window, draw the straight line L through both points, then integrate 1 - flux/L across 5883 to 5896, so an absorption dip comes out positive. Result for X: 3.1 Angstrom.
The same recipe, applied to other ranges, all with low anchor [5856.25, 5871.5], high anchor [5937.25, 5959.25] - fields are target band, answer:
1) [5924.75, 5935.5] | 0.78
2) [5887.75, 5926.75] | 4.30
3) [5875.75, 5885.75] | 0.88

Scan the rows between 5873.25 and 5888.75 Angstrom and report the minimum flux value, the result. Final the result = 2.728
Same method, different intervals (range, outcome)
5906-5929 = 3.125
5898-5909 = 2.825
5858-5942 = 2.329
